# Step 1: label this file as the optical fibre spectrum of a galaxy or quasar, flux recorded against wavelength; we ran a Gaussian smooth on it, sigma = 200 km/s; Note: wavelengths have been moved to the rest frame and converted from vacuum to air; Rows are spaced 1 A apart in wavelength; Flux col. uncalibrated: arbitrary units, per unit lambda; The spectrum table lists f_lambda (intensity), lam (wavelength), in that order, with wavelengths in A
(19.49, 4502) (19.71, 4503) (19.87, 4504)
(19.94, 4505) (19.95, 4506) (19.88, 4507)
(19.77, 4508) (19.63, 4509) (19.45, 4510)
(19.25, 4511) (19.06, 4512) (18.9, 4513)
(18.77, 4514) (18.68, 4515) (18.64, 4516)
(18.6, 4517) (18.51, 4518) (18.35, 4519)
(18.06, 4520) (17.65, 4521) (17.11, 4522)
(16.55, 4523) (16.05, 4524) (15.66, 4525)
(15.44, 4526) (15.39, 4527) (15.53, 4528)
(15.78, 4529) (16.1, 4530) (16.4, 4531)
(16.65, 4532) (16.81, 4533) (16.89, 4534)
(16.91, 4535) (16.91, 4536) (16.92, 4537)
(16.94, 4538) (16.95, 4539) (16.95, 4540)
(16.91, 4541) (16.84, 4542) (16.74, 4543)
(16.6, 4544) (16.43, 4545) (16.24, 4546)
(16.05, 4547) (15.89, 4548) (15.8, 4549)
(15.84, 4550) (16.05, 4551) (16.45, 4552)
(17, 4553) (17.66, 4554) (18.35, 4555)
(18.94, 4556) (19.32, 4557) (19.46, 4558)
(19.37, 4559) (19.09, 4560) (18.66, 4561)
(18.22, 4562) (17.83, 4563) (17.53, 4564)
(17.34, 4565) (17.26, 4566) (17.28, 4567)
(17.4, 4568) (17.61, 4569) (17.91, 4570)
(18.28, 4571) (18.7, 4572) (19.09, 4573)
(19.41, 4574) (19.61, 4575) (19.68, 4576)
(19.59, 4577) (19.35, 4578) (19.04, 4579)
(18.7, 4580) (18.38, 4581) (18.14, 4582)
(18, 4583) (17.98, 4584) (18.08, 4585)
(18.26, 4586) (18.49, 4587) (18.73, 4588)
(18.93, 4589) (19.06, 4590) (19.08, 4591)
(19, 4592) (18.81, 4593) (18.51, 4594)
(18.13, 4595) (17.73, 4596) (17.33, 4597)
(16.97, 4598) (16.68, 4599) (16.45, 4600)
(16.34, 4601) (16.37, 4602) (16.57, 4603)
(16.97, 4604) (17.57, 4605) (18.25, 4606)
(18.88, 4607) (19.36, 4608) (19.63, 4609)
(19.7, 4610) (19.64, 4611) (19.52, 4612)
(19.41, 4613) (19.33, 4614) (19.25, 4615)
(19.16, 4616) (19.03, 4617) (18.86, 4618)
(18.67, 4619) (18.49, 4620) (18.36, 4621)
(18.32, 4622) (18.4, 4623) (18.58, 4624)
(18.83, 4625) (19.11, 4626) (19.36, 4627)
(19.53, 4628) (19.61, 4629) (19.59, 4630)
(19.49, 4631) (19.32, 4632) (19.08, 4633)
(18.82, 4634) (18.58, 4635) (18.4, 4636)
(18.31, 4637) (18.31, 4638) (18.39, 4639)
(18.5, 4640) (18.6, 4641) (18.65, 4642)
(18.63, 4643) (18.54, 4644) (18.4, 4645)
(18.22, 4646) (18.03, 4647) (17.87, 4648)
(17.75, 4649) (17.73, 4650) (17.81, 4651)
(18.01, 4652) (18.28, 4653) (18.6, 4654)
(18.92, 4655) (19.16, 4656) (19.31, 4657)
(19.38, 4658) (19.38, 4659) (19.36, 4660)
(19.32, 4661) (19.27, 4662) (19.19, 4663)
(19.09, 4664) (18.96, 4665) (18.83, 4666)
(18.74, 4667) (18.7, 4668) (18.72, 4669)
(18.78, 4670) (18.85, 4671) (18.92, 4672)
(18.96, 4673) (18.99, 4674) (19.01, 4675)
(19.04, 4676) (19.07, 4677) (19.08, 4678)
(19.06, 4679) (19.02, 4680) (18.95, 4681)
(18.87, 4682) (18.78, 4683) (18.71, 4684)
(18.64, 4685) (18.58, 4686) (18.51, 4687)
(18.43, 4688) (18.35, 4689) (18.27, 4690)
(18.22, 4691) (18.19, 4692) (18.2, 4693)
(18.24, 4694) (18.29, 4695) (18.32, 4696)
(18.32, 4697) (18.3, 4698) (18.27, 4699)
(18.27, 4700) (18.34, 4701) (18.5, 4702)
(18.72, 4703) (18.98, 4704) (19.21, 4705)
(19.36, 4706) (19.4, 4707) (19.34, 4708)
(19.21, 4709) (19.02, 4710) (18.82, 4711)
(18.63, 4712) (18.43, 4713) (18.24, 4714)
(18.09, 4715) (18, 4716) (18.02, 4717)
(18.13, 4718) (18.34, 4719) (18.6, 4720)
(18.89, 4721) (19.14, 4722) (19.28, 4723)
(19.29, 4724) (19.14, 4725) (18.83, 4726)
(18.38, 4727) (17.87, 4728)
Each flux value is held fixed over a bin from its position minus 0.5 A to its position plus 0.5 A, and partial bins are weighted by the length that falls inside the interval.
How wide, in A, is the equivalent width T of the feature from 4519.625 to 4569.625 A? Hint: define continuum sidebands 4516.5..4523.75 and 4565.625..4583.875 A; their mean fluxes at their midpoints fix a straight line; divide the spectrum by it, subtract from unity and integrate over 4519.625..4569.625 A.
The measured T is 3.0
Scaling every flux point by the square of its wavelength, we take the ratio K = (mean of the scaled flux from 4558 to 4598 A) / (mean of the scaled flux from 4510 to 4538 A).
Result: 1.09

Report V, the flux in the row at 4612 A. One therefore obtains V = 19.52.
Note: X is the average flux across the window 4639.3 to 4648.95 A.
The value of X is 18.4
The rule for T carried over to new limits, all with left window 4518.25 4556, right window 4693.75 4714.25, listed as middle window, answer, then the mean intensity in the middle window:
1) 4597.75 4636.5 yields -2.1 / 18.6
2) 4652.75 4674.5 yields -1.0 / 19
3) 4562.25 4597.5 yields -2.5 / 18.4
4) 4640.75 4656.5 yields -0.3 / 18.3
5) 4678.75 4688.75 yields -0.2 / 18.7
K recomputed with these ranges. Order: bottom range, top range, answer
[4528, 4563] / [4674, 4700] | 1.16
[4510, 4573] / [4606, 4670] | 1.13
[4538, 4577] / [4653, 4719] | 1.12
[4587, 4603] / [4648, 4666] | 1.08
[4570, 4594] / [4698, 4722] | 1.05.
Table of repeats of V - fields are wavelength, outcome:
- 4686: 18.58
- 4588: 18.73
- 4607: 18.88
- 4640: 18.5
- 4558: 19.46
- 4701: 18.34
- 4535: 16.91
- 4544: 16.6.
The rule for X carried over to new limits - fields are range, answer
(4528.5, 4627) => 18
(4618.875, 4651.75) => 18.6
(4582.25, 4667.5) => 18.6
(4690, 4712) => 18.6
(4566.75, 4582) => 18.7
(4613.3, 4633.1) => 19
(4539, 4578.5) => 17.8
